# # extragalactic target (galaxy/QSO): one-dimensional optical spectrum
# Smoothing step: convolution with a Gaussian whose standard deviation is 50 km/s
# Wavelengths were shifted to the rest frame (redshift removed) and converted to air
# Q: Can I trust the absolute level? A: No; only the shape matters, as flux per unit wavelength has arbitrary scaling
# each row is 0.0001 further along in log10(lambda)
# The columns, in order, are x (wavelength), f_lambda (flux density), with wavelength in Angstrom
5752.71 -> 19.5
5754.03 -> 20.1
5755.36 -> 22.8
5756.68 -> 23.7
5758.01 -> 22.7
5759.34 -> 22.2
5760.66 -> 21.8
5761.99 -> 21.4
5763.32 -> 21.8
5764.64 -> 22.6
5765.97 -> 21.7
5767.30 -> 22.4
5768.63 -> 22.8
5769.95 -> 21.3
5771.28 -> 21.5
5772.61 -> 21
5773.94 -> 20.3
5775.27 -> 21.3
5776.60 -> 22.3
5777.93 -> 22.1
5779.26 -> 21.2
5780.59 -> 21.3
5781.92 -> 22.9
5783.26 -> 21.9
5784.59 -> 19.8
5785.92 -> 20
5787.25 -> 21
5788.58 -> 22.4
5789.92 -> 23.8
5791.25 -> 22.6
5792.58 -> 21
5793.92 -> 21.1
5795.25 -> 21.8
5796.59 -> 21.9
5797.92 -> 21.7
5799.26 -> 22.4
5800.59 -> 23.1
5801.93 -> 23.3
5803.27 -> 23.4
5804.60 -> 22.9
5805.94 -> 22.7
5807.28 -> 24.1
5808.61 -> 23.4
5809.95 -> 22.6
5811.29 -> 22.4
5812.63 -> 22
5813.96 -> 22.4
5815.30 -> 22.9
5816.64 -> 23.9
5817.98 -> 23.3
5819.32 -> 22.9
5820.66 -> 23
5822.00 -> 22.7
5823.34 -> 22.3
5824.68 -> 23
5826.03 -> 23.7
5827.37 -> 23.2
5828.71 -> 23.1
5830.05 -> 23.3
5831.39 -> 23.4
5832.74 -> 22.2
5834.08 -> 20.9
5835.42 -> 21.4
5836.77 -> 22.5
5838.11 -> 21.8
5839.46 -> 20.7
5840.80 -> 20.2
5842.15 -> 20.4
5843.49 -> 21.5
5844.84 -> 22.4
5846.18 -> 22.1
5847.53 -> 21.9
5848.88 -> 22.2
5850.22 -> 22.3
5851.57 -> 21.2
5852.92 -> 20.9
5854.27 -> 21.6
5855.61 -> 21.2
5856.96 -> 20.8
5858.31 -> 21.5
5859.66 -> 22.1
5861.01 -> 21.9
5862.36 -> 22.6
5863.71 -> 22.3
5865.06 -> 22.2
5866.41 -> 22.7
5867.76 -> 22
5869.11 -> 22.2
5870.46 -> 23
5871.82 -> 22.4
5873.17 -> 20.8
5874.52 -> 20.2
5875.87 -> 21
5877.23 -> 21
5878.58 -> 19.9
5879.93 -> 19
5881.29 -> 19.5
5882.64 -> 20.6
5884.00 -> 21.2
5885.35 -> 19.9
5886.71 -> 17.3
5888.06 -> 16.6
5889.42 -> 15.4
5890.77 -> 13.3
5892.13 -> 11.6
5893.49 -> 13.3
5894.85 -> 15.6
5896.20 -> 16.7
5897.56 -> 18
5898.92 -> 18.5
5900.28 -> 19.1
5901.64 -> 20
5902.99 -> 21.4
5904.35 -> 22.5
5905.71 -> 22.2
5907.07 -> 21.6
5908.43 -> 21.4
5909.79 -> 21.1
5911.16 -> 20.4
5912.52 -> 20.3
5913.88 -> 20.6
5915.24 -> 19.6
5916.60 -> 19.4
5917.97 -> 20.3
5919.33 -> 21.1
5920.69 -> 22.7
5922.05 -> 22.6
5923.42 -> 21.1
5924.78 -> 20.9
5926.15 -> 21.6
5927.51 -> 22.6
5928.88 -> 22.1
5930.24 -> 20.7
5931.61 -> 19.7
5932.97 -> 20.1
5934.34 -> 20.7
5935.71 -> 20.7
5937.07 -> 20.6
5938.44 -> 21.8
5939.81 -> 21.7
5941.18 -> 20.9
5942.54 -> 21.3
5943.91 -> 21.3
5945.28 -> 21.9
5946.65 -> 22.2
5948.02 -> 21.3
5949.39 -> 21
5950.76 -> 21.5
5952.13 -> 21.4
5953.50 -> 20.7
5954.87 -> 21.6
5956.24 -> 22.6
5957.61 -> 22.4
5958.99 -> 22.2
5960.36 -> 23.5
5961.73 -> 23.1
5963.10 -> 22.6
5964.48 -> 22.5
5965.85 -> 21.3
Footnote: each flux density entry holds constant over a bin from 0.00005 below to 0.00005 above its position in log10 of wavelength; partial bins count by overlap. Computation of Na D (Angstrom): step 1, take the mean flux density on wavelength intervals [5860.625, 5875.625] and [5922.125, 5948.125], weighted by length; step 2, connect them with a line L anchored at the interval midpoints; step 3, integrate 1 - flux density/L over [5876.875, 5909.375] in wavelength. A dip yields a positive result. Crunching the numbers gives 4.7 Angstrom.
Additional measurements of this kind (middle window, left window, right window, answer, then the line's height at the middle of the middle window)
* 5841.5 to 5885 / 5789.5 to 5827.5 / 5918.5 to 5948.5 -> 1.3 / 22.1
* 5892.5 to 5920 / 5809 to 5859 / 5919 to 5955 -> 2.6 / 21.6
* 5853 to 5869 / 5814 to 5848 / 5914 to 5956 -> 0.1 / 22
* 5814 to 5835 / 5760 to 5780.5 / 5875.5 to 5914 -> -2.5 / 20.5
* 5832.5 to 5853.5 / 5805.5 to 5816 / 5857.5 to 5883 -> 0.5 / 22.1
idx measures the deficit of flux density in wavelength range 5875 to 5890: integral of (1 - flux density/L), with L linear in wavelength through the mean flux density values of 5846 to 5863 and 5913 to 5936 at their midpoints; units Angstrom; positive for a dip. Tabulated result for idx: 1.5 Angstrom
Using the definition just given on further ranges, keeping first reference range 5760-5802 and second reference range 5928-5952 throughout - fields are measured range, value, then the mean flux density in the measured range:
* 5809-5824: -0.8 Angstrom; 22.8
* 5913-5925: 0.2 Angstrom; 20.9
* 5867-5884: 0.3 Angstrom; 21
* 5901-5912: 0.0 Angstrom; 21.3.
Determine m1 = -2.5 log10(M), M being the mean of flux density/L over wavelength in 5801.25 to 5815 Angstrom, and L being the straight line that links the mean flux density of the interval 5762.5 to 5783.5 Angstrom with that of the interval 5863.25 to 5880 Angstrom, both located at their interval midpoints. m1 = -0.06 mag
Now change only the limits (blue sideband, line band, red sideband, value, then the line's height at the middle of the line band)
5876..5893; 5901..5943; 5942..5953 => -0.06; 20.1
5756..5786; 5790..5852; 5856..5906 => -0.08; 20.8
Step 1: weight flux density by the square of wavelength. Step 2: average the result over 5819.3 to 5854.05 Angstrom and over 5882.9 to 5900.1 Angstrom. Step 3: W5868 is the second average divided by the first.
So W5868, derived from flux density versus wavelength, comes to 0.77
